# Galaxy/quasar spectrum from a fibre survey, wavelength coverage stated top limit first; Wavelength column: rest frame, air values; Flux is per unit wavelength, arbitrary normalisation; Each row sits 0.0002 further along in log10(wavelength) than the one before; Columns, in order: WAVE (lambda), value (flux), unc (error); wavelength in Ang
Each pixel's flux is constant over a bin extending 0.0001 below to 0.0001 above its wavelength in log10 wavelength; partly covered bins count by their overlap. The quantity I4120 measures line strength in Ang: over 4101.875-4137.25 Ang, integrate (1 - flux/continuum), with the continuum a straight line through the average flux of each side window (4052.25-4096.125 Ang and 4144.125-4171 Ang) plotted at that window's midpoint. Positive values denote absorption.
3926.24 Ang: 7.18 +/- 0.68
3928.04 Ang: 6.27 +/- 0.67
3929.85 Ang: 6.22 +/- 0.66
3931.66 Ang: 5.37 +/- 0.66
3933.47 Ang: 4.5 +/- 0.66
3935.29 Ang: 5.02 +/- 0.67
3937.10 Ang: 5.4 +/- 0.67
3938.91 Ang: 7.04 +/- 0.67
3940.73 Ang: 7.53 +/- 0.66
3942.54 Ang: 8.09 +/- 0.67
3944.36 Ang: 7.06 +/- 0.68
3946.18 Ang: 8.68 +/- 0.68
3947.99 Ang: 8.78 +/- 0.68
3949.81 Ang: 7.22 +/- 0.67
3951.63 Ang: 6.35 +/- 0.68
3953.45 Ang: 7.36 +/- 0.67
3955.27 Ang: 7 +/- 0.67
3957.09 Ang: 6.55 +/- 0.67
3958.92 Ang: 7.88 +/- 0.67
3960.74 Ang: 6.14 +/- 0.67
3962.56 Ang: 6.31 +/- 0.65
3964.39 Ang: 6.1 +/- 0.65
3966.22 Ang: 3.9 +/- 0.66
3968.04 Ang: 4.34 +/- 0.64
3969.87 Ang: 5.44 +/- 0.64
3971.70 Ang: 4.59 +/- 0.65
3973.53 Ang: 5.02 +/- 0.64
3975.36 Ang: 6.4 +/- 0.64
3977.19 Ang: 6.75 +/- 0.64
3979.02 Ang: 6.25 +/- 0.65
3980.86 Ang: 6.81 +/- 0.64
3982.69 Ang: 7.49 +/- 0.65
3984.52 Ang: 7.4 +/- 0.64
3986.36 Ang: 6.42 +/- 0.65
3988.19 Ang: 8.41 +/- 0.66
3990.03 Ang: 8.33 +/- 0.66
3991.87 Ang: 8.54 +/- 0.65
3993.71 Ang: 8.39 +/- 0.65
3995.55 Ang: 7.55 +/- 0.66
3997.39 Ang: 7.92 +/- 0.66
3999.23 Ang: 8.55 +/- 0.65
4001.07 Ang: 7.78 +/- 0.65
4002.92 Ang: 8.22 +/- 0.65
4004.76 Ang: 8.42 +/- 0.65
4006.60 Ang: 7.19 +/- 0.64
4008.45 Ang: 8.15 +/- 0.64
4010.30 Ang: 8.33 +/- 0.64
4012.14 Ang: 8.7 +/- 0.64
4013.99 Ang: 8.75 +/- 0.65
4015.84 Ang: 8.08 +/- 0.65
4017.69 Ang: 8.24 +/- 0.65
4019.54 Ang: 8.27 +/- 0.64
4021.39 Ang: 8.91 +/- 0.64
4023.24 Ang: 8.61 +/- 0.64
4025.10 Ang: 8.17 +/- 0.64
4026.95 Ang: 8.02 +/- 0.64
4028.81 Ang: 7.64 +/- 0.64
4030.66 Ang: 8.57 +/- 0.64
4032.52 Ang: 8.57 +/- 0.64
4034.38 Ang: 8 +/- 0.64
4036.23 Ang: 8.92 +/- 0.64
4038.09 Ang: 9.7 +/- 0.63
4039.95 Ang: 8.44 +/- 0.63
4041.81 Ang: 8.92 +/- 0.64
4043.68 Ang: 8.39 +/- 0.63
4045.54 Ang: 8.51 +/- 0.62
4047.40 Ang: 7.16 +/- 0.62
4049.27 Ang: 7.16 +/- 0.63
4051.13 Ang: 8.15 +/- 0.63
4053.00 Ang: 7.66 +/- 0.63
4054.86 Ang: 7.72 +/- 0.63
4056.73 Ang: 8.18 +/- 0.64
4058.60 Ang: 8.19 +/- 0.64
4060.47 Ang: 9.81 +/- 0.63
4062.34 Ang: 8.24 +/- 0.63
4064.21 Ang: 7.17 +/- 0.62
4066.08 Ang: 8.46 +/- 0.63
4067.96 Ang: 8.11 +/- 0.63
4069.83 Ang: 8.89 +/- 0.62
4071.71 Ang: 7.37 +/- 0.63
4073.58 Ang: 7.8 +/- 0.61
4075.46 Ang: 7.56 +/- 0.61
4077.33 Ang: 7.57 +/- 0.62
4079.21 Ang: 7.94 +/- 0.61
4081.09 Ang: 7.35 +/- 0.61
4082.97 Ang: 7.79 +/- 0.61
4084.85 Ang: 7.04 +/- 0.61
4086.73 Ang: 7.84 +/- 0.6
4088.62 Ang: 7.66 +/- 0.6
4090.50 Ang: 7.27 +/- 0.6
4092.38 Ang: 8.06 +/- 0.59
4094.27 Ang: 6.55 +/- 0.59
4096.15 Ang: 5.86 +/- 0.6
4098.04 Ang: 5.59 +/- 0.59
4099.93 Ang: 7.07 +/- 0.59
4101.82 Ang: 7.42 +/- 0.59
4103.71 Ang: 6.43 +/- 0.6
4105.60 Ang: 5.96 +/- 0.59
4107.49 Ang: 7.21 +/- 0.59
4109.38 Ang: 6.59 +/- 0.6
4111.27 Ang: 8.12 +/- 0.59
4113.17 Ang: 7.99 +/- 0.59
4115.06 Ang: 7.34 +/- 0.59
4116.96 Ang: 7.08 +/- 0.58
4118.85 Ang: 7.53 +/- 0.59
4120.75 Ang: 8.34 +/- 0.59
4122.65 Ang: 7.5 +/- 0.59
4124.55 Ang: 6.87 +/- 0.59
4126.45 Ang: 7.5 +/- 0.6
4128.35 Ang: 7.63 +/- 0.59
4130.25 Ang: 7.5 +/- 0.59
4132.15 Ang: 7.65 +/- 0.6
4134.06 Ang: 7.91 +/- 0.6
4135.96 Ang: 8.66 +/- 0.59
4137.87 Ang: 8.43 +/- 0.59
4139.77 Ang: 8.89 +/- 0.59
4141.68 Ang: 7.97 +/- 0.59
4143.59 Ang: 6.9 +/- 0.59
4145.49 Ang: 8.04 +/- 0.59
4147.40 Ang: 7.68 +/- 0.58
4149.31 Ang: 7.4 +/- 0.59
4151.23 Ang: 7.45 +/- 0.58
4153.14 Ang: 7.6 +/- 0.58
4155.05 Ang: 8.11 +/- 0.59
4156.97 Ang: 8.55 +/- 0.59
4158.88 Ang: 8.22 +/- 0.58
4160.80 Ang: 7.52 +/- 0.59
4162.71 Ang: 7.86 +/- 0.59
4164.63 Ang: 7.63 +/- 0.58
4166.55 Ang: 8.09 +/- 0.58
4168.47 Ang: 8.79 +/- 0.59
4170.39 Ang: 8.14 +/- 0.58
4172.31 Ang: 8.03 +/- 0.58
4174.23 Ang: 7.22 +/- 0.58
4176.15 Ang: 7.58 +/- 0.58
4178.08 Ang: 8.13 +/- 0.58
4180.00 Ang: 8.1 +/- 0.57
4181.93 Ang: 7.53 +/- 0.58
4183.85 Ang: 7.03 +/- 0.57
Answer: 1.9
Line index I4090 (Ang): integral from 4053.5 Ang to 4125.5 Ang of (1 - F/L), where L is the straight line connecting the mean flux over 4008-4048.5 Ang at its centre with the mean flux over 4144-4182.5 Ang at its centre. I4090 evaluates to 5.8 Ang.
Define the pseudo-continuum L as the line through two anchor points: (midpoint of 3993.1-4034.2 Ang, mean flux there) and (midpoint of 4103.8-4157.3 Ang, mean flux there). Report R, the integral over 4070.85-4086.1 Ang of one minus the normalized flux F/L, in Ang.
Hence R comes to 0.6 Ang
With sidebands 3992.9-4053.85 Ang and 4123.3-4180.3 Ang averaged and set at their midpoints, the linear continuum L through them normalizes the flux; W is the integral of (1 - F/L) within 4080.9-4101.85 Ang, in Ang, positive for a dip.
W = 2.45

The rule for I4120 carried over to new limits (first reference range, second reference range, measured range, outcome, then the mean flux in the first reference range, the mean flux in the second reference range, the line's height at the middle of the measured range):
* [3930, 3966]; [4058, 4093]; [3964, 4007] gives 0.8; 6.69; 7.9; 7.04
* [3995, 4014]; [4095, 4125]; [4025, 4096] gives -4.0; 8.13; 7.06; 7.56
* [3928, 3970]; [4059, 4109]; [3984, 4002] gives -3.1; 6.46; 7.46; 6.79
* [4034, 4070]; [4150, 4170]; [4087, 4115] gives 3.9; 8.28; 7.98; 8.14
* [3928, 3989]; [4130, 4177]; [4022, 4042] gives -4.2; 6.47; 7.92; 7.02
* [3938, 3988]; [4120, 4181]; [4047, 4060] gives -1.1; 6.65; 7.87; 7.24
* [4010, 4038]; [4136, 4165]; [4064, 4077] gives 0.5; 8.43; 7.91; 8.24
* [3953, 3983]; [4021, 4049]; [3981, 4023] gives -4.8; 6.09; 8.39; 7.26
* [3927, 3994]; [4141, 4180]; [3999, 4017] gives -3.4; 6.62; 7.85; 6.91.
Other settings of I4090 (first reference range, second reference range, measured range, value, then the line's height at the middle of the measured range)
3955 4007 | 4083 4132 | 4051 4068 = -2.58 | 7.1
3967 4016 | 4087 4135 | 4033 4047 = -2.59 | 7.29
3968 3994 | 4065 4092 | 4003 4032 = -4.67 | 7.13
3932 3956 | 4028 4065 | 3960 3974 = 3.83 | 7.2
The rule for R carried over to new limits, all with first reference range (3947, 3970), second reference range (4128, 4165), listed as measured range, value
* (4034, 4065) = -4.85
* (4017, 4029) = -2.35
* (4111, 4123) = -0.04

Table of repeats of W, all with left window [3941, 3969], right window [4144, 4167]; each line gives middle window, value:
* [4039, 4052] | -1.5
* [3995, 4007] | -1.6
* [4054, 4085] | -2.5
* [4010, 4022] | -2.3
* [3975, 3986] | 0.1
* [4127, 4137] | -0.2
